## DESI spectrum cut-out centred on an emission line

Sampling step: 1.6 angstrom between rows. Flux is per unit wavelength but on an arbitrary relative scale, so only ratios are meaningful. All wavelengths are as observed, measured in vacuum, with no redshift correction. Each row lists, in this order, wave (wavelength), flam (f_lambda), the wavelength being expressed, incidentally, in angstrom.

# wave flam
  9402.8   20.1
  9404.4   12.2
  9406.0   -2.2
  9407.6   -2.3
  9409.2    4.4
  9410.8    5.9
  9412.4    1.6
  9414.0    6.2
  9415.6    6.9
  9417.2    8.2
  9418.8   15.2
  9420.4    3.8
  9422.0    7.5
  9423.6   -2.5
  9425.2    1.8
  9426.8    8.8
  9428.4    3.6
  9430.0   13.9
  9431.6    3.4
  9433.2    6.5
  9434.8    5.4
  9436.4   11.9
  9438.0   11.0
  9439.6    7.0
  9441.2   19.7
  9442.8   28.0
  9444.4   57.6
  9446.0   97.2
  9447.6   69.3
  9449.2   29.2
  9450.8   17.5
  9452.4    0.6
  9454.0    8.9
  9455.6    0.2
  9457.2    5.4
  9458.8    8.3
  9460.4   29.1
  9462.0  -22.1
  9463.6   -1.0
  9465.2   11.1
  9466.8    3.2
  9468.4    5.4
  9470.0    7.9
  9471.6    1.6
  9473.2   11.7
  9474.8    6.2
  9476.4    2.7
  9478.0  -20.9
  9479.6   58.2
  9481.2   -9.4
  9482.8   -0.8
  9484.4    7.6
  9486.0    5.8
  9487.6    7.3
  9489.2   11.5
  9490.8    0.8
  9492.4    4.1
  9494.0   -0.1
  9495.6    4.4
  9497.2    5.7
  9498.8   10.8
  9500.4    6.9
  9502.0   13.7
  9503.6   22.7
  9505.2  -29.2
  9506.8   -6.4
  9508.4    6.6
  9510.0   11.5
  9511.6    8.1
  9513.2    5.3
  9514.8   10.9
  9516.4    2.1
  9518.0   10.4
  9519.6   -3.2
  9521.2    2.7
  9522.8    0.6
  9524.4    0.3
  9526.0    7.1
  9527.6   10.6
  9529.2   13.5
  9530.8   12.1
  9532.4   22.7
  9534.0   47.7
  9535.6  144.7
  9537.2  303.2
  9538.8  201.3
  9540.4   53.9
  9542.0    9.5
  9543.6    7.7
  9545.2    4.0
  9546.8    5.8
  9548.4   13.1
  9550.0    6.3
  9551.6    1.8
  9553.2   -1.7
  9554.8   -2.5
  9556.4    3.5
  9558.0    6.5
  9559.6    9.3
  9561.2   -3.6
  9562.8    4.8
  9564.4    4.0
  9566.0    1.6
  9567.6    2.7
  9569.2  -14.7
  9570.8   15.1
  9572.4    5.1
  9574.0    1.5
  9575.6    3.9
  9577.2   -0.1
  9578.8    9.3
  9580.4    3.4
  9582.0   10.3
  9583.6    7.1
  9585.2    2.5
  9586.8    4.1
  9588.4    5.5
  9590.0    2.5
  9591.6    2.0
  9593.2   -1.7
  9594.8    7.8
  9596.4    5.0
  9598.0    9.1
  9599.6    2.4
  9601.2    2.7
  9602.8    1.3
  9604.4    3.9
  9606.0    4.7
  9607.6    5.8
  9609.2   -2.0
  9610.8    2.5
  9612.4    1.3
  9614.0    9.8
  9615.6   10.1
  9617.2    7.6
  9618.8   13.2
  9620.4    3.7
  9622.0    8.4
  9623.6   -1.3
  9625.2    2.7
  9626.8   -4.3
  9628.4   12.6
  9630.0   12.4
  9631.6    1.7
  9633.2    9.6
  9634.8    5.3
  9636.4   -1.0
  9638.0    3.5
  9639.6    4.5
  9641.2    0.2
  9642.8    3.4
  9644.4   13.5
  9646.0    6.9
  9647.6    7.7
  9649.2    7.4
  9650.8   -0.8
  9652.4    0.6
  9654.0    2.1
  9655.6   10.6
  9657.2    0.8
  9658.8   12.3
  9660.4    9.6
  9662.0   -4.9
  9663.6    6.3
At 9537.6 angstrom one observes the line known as [O III] 5007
